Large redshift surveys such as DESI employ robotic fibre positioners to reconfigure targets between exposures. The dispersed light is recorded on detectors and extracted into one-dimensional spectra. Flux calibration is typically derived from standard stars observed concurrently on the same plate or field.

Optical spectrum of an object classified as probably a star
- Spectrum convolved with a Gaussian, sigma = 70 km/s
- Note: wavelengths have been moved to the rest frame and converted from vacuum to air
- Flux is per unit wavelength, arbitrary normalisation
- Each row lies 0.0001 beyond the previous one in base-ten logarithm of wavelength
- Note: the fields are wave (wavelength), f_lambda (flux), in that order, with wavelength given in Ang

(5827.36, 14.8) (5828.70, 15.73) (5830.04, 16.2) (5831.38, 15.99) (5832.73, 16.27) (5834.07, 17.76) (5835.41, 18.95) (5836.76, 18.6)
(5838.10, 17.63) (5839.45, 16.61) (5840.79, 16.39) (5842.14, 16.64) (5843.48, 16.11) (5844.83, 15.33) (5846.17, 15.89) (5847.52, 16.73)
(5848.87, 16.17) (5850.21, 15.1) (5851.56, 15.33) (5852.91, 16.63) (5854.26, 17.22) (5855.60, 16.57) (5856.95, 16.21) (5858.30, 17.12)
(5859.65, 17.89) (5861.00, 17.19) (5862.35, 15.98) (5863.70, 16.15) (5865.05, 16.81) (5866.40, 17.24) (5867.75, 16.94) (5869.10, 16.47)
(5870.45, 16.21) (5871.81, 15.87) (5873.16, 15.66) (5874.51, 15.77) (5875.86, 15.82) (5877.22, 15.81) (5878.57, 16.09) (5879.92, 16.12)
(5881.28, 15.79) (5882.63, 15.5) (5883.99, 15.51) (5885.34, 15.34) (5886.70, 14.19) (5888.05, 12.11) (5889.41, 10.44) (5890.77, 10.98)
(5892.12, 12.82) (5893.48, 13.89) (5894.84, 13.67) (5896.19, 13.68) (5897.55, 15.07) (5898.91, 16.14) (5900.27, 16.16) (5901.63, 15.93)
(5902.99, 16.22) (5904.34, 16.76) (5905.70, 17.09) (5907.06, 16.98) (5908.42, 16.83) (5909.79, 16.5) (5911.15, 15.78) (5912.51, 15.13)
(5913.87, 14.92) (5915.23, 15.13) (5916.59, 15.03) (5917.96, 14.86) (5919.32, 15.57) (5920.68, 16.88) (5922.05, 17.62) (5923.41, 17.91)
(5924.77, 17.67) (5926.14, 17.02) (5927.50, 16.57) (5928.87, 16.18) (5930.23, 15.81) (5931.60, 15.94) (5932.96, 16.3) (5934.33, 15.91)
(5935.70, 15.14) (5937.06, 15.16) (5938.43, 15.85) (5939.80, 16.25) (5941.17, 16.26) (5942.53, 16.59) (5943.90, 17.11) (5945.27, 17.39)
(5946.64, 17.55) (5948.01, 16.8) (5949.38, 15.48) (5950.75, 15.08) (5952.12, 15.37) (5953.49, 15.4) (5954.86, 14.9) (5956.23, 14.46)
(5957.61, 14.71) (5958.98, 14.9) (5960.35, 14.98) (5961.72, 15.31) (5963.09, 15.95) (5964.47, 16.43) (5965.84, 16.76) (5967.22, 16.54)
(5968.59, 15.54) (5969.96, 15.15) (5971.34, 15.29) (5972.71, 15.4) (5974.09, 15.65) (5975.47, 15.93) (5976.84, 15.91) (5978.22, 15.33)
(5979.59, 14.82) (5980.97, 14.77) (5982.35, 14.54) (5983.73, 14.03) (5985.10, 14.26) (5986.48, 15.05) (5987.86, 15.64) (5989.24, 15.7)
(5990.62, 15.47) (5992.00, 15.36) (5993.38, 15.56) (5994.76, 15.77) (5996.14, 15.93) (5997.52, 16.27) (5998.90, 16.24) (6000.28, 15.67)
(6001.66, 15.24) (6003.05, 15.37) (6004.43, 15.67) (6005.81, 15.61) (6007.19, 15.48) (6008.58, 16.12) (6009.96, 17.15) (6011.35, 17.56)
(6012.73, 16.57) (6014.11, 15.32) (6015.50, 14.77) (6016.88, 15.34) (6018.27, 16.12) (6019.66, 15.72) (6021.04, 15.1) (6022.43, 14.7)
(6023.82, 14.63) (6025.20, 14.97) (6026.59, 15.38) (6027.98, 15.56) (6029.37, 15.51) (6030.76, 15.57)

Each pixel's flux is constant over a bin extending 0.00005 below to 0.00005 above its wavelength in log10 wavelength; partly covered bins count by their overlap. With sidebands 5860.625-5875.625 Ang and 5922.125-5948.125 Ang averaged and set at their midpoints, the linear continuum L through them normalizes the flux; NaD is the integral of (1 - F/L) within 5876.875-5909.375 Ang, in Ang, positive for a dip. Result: 2.9 Ang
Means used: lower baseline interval 16.4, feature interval 15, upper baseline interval 16.5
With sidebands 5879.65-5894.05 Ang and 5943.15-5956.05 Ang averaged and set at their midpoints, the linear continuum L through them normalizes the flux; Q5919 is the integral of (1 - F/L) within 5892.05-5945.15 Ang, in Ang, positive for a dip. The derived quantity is -3.6 Ang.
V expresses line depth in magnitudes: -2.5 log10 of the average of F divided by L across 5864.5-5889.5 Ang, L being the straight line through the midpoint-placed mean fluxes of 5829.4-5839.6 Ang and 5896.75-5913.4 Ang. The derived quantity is 0.071 mag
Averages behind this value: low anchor 17.3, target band 15.6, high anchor 16.2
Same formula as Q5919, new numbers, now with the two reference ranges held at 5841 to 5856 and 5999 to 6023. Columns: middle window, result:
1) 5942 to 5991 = 0.95 Ang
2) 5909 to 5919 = 0.40 Ang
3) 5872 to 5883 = 0.17 Ang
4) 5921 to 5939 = -0.51 Ang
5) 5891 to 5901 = 1.06 Ang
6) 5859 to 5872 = -0.47 Ang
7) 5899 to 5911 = -0.36 Ang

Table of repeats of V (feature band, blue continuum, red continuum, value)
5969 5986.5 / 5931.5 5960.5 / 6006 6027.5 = 0.05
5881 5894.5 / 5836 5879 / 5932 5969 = 0.19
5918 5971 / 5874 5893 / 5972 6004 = -0.07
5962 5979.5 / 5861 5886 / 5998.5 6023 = 0.01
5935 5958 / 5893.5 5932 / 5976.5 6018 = 0.00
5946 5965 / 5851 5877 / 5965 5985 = 0.00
